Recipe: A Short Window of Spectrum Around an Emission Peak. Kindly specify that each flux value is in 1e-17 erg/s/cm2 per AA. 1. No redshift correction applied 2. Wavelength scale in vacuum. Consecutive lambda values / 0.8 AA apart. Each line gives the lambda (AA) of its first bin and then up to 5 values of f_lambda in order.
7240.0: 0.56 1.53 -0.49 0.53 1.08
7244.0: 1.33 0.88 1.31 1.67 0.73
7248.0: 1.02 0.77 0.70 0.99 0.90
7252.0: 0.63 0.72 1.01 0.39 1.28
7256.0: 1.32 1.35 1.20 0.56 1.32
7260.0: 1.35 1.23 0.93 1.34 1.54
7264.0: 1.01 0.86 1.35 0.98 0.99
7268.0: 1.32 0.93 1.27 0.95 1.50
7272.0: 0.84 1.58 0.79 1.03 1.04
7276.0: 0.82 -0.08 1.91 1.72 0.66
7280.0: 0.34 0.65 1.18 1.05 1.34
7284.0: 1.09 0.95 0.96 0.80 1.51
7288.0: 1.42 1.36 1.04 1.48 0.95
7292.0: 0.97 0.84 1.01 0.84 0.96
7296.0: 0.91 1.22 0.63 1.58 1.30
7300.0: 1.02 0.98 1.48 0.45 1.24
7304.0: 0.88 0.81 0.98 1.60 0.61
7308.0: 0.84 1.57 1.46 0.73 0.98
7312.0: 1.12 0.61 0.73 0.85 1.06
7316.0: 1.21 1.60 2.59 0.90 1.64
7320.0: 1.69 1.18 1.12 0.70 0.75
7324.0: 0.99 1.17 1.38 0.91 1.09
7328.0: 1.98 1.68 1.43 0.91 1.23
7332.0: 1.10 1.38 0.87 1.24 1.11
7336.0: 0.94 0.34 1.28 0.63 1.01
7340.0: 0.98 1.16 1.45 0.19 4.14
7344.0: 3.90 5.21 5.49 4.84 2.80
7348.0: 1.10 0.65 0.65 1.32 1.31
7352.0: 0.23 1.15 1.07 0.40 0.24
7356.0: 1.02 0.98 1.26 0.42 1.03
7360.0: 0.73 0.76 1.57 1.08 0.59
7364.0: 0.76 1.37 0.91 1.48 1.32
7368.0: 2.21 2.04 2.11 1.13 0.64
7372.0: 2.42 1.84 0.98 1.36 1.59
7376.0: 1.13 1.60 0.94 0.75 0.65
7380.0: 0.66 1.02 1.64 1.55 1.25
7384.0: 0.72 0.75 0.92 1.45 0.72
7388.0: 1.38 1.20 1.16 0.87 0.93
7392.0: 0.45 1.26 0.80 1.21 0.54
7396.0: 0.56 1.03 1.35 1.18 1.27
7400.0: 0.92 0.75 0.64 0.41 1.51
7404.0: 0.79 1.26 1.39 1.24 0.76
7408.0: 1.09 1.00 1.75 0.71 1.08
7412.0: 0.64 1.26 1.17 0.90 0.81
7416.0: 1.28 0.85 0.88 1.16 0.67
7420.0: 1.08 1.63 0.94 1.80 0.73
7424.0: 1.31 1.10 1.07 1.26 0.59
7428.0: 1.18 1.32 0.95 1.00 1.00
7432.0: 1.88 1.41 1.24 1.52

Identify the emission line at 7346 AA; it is H-alpha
